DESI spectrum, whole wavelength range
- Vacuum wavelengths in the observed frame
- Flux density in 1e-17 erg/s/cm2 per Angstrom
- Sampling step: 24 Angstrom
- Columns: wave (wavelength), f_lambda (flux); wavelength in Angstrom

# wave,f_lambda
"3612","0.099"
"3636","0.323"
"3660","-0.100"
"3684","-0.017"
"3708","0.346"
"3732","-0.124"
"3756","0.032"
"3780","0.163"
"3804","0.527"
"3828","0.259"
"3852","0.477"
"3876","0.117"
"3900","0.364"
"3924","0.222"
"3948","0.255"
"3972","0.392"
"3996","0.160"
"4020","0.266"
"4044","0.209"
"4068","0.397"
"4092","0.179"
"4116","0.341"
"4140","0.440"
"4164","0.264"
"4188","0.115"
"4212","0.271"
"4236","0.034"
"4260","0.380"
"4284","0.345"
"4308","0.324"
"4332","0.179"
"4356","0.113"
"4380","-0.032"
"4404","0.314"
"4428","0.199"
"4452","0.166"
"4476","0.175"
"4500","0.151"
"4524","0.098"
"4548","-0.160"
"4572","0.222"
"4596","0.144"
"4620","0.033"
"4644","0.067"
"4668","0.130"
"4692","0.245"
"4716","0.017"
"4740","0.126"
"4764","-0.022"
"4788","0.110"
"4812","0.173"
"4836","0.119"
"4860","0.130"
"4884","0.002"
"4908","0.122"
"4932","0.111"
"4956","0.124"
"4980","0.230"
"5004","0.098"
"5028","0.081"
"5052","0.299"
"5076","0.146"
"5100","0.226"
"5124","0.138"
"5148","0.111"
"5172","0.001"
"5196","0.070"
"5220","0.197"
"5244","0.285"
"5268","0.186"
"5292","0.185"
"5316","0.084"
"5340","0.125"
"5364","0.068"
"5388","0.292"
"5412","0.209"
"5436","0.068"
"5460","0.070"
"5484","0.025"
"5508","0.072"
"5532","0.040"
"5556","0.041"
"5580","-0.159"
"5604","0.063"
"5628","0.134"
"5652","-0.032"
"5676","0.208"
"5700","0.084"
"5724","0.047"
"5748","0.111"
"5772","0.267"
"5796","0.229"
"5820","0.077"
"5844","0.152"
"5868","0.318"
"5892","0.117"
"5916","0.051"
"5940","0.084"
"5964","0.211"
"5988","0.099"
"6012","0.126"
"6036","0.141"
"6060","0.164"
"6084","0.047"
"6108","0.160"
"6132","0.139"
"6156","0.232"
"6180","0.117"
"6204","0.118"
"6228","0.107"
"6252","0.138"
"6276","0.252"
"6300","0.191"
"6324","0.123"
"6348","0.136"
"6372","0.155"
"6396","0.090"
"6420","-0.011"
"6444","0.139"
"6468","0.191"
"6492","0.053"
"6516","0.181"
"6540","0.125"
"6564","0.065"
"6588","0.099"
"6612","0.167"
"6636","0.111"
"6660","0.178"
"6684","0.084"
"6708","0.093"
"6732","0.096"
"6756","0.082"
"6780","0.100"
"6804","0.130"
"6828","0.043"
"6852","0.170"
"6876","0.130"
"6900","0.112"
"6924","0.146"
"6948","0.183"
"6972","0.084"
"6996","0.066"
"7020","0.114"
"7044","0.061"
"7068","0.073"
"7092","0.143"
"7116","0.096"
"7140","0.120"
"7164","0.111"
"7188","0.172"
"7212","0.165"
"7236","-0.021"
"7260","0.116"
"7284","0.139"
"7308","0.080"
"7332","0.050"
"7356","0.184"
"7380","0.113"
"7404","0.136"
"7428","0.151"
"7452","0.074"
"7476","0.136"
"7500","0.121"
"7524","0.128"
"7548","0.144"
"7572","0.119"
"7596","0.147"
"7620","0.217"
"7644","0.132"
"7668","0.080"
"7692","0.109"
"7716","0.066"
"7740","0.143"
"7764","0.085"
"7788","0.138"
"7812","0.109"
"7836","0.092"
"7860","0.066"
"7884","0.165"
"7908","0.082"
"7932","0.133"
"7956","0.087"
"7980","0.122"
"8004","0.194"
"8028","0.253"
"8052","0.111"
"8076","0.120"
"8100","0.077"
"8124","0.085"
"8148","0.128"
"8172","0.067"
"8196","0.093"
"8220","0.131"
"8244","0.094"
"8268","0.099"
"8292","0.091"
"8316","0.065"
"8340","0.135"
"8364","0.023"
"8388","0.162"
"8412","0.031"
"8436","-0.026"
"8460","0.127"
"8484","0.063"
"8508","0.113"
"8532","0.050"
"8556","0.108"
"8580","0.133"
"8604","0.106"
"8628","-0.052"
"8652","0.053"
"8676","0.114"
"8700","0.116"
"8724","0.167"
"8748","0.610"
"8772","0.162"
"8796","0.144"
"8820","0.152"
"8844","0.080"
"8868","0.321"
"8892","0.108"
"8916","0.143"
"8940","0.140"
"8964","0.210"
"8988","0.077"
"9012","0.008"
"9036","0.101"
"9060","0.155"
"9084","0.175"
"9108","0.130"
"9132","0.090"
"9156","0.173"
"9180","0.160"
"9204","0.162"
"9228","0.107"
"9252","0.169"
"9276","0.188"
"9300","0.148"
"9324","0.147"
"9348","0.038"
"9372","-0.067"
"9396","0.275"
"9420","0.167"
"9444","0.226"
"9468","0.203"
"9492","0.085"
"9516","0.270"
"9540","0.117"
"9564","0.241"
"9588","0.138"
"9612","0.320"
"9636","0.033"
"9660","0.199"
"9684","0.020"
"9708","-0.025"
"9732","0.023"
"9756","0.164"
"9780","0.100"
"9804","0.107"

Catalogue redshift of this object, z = 1.344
